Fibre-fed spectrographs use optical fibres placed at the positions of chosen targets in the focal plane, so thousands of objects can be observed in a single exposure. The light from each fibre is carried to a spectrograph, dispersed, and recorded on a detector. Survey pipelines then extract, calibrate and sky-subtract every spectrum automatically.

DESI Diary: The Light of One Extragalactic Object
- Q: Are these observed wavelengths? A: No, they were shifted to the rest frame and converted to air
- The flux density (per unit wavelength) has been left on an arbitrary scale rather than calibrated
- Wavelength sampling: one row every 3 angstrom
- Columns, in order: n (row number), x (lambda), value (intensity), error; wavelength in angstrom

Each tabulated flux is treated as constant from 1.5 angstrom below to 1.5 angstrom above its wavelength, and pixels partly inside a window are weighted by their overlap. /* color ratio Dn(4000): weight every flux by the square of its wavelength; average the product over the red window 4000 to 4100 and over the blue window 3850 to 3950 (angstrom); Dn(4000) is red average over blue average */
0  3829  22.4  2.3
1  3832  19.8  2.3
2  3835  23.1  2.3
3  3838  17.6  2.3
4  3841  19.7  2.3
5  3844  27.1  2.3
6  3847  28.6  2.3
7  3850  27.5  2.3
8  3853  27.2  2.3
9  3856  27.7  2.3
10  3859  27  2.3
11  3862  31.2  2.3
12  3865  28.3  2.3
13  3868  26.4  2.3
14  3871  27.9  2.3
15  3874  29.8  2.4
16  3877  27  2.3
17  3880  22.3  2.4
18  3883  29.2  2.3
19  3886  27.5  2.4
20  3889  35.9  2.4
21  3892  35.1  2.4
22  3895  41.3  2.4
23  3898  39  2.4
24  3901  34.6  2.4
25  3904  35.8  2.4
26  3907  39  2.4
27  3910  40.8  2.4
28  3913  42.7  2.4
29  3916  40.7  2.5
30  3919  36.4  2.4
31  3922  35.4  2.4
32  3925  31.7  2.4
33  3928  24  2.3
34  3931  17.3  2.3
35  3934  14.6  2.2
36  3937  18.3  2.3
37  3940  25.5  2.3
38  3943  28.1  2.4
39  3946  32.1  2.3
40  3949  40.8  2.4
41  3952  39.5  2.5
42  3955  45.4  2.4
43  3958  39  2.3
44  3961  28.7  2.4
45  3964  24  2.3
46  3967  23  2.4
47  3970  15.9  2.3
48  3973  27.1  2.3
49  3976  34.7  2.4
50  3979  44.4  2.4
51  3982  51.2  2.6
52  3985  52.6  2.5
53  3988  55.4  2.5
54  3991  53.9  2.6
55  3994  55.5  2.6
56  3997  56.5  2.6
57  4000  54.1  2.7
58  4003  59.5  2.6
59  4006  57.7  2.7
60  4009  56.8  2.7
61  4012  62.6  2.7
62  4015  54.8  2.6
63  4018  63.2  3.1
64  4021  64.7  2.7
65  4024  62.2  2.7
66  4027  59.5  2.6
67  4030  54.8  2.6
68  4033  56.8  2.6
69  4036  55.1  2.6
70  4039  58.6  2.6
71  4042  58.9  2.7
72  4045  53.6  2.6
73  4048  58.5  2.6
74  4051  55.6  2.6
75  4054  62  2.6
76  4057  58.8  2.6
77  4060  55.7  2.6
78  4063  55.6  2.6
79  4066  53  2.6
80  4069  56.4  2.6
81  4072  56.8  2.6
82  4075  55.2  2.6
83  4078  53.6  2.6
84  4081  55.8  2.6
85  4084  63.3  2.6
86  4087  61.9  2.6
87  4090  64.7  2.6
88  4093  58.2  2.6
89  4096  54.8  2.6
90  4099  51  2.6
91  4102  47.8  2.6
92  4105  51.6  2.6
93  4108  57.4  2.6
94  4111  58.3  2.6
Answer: 2.02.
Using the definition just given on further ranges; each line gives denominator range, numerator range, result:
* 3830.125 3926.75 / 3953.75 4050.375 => 1.74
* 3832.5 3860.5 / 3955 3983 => 1.39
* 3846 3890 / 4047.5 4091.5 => 2.27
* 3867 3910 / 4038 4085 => 1.90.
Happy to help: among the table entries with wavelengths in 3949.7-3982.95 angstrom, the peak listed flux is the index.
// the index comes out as 51.2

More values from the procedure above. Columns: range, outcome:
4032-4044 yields 58.9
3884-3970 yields 45.4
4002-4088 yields 64.7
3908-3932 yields 42.7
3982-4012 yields 62.6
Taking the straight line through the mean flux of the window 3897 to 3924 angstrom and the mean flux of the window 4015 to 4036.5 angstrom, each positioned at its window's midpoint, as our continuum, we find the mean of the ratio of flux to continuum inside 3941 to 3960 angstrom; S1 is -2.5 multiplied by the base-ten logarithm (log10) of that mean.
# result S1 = 0.23 mag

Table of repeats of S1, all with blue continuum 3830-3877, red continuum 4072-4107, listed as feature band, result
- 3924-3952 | 0.363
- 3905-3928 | -0.099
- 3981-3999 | -0.241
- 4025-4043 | -0.169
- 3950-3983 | 0.195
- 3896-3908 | -0.159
